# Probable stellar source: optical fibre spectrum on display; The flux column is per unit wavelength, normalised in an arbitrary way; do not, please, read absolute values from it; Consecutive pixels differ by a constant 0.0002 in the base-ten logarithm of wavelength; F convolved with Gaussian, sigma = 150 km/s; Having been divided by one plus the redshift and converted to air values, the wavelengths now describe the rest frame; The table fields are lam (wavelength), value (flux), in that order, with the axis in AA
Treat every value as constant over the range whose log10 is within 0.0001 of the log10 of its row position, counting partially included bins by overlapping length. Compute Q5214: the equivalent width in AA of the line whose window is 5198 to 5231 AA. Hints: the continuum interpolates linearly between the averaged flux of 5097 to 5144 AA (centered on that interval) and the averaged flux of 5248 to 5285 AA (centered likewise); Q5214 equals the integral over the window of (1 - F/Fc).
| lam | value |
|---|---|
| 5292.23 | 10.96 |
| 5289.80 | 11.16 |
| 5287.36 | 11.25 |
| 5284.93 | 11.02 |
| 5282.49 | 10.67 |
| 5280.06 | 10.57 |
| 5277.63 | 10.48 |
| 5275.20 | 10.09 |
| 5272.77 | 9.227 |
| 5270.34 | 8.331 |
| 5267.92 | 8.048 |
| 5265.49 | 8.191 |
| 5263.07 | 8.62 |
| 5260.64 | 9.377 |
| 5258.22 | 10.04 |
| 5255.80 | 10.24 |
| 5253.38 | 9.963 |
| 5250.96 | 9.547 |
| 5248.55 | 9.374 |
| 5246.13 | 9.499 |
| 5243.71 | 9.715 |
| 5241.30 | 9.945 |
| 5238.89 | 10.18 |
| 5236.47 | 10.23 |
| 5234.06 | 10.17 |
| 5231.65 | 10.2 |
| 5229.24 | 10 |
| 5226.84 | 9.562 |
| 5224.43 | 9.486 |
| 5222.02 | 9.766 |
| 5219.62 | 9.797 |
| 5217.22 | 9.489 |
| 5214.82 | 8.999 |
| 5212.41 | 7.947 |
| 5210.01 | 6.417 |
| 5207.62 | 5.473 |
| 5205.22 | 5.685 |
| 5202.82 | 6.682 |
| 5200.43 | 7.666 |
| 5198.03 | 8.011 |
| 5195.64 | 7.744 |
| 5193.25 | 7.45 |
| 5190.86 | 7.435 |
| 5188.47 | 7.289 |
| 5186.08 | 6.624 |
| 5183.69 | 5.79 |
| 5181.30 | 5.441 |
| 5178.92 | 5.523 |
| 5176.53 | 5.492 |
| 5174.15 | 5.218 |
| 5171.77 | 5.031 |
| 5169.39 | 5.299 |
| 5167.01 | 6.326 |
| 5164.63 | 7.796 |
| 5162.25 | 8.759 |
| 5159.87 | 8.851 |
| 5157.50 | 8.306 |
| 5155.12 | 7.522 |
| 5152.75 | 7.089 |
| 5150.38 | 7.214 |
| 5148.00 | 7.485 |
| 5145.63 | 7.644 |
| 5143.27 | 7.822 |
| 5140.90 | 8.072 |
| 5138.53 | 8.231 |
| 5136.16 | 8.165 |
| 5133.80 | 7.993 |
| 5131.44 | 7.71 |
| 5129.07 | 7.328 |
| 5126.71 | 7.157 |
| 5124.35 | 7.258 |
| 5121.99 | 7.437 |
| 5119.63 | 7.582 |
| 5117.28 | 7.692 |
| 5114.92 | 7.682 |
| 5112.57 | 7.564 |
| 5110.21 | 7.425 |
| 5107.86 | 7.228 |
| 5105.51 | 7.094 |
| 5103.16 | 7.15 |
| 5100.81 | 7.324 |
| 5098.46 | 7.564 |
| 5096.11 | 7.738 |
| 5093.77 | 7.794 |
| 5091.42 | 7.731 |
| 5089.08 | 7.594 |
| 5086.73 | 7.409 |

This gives 2.3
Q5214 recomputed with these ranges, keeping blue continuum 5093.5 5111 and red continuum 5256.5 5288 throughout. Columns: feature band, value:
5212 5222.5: -0.4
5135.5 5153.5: 0.5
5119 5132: 0.5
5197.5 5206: 1.7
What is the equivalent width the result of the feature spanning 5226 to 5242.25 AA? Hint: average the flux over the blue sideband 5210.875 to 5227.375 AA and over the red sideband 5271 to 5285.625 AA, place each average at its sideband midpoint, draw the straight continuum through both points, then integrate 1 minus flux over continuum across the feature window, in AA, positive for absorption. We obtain -1.0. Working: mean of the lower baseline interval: 9.22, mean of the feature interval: 10.1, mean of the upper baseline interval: 10.2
